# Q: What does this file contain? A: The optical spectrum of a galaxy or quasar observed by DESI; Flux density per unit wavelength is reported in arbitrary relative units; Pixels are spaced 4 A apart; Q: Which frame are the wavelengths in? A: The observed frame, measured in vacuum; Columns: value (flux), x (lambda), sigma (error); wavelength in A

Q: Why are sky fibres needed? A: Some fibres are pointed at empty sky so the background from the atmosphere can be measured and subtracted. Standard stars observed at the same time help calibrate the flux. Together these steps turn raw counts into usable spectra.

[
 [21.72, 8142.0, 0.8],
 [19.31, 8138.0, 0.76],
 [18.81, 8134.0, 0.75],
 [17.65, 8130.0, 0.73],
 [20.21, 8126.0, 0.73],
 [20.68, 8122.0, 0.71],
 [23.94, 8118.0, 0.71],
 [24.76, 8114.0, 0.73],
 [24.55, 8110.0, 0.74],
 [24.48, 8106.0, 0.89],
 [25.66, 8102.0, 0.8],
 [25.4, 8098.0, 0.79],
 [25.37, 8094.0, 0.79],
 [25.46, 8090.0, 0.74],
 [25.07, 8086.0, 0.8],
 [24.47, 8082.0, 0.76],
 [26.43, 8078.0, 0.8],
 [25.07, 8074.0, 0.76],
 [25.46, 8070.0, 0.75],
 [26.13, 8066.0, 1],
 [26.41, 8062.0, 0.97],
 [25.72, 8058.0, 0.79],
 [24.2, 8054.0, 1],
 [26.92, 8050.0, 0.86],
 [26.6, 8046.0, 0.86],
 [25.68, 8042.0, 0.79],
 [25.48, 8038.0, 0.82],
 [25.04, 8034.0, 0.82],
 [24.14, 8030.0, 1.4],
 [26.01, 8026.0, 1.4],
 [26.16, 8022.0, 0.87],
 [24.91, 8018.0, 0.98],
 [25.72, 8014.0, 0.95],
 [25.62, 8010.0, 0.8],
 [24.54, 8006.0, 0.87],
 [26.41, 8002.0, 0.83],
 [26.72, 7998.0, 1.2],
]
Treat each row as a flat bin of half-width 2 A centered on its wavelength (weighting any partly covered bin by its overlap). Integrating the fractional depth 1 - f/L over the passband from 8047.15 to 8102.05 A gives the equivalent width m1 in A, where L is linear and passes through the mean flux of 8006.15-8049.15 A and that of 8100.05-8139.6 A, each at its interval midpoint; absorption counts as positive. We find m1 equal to -4.24 A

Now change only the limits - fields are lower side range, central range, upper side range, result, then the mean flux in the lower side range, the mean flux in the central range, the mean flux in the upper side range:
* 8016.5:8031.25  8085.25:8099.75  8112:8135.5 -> -1.90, 25.4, 25.3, 21.1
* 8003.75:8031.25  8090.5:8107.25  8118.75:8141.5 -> -3.13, 25.3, 25.3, 19.7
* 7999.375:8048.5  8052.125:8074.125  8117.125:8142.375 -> -1.90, 25.6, 25.5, 20.1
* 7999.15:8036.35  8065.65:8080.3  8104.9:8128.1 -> -0.99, 25.4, 25.7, 23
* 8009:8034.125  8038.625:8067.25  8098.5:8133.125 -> -1.66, 25.4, 25.9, 22.7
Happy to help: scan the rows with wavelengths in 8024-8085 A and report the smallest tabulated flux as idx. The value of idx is 24.14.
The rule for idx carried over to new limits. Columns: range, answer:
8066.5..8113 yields 24.47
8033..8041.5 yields 25.04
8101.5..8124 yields 20.68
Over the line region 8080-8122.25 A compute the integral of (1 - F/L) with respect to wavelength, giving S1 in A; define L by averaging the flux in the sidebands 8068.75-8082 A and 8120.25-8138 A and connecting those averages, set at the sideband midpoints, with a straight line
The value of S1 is -4.2 A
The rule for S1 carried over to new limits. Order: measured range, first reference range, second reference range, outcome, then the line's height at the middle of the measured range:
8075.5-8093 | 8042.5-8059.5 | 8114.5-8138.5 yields -1.4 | 23.5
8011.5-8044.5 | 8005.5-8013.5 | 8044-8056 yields 0.2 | 25.6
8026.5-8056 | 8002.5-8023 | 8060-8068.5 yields 0.5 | 25.9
